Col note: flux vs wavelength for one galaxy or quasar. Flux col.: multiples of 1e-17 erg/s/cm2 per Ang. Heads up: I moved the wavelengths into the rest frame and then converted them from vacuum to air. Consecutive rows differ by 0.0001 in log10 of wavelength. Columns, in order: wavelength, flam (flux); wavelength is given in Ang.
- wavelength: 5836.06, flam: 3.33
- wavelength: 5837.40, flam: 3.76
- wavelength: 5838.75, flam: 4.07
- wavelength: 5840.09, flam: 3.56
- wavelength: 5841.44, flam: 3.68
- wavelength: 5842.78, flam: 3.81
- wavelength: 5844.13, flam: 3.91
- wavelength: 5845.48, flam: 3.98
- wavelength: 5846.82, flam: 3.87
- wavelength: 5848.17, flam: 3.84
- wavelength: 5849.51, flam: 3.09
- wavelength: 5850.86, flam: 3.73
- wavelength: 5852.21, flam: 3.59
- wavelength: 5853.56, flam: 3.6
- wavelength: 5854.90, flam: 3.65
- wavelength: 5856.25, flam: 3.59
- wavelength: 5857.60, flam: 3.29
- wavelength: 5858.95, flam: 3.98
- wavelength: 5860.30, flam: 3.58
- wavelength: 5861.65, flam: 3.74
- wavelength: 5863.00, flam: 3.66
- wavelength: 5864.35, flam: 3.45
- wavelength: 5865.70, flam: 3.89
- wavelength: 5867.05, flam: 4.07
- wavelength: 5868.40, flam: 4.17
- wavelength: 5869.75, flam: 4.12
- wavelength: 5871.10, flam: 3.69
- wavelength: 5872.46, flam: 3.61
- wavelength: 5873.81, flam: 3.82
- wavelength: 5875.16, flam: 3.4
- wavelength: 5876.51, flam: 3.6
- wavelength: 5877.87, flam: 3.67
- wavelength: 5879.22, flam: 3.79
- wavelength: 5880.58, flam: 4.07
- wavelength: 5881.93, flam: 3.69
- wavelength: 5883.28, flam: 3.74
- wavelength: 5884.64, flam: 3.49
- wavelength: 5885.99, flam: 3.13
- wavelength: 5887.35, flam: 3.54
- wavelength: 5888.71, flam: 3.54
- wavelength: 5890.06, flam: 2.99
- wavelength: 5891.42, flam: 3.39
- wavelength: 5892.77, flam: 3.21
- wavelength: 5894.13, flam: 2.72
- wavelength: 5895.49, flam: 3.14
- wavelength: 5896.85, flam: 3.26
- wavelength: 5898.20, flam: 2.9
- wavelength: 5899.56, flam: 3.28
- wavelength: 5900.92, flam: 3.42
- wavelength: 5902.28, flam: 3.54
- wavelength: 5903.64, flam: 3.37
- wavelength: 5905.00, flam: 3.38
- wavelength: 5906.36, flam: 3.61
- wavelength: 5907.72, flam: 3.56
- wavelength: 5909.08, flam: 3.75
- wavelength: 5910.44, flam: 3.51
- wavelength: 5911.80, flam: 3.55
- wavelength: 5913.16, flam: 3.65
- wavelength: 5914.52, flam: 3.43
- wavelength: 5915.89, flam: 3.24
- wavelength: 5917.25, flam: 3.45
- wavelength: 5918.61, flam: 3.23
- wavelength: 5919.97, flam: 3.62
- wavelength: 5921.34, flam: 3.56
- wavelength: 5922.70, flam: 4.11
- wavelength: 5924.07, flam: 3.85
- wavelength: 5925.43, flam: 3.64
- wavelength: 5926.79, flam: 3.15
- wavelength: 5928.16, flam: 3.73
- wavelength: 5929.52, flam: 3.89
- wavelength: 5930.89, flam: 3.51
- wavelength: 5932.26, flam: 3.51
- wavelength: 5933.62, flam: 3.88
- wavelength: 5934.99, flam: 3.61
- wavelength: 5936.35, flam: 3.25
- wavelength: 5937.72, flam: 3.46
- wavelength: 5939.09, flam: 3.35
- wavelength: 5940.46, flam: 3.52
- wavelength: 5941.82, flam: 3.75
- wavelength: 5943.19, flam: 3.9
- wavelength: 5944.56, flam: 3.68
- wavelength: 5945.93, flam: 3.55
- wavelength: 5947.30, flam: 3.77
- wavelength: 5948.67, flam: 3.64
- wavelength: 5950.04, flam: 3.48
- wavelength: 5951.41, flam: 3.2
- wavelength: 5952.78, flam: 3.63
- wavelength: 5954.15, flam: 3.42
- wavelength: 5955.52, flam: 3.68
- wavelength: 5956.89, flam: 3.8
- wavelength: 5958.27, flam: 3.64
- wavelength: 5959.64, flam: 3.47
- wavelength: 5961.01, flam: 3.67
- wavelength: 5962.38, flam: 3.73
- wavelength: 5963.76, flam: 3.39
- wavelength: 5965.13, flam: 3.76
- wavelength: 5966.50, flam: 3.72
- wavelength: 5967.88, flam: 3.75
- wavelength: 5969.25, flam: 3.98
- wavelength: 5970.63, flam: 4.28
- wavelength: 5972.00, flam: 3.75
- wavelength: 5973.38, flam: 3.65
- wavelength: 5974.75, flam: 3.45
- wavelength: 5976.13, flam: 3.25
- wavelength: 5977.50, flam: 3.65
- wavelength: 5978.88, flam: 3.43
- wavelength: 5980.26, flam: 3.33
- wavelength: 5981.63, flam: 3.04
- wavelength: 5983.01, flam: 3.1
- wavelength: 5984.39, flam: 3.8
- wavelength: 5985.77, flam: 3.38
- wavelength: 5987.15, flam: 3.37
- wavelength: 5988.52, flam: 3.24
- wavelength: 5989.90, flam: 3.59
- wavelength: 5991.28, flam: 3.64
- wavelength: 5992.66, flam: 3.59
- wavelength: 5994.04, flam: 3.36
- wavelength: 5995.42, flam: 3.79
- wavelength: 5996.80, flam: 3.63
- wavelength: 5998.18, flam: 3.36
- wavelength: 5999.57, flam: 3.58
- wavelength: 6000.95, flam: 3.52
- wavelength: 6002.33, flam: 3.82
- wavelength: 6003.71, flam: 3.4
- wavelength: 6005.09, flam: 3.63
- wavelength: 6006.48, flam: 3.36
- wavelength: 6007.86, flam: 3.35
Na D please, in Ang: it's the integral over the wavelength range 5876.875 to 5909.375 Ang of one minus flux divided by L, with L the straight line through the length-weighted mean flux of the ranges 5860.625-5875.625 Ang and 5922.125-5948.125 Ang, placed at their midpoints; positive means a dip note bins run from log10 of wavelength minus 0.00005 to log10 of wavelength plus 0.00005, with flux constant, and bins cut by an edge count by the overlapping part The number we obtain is 2.7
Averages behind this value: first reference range 3.78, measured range 3.42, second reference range 3.64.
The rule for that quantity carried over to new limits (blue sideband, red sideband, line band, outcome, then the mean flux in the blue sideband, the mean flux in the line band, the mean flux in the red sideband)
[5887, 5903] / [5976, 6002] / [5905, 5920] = -1.0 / 3.24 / 3.5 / 3.47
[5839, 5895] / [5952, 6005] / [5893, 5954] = 1.7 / 3.63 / 3.5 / 3.57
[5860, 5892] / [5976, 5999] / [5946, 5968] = -0.6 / 3.66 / 3.6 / 3.45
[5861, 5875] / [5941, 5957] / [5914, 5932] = 0.5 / 3.81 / 3.57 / 3.62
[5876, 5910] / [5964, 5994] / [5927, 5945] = -0.6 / 3.43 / 3.6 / 3.55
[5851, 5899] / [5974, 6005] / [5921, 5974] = -2.2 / 3.57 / 3.65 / 3.47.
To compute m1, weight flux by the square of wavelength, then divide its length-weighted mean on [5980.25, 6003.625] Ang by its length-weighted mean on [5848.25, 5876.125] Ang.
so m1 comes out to 0.99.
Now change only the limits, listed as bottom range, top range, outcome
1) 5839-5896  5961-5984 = 1.02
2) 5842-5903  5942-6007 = 1.03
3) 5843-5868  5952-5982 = 1.01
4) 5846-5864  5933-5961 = 1.02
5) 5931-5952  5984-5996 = 1.00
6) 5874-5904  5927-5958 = 1.07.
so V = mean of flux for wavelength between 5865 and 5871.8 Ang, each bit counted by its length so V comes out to 3.98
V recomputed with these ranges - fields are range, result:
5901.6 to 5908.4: 3.49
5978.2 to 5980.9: 3.38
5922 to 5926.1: 3.87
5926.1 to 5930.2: 3.59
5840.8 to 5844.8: 3.8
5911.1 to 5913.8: 3.6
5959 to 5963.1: 3.62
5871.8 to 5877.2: 3.61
